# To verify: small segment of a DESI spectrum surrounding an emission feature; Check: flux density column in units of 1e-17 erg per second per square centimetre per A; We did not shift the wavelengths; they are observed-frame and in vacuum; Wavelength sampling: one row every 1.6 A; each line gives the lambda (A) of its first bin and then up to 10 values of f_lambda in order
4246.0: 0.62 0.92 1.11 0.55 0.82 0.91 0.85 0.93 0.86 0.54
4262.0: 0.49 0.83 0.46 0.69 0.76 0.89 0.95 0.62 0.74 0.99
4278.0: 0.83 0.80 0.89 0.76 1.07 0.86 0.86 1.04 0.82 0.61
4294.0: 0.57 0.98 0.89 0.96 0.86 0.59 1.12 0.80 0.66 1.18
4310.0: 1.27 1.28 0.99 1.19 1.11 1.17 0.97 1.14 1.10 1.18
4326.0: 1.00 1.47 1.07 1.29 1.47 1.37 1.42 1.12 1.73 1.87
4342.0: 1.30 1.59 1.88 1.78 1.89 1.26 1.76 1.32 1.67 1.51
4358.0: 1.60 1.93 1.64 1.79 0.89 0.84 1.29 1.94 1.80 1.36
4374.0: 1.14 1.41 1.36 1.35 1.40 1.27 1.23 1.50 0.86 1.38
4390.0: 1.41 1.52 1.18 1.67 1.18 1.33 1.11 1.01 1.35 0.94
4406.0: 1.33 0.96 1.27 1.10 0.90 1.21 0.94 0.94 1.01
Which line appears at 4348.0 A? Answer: C IV 1549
